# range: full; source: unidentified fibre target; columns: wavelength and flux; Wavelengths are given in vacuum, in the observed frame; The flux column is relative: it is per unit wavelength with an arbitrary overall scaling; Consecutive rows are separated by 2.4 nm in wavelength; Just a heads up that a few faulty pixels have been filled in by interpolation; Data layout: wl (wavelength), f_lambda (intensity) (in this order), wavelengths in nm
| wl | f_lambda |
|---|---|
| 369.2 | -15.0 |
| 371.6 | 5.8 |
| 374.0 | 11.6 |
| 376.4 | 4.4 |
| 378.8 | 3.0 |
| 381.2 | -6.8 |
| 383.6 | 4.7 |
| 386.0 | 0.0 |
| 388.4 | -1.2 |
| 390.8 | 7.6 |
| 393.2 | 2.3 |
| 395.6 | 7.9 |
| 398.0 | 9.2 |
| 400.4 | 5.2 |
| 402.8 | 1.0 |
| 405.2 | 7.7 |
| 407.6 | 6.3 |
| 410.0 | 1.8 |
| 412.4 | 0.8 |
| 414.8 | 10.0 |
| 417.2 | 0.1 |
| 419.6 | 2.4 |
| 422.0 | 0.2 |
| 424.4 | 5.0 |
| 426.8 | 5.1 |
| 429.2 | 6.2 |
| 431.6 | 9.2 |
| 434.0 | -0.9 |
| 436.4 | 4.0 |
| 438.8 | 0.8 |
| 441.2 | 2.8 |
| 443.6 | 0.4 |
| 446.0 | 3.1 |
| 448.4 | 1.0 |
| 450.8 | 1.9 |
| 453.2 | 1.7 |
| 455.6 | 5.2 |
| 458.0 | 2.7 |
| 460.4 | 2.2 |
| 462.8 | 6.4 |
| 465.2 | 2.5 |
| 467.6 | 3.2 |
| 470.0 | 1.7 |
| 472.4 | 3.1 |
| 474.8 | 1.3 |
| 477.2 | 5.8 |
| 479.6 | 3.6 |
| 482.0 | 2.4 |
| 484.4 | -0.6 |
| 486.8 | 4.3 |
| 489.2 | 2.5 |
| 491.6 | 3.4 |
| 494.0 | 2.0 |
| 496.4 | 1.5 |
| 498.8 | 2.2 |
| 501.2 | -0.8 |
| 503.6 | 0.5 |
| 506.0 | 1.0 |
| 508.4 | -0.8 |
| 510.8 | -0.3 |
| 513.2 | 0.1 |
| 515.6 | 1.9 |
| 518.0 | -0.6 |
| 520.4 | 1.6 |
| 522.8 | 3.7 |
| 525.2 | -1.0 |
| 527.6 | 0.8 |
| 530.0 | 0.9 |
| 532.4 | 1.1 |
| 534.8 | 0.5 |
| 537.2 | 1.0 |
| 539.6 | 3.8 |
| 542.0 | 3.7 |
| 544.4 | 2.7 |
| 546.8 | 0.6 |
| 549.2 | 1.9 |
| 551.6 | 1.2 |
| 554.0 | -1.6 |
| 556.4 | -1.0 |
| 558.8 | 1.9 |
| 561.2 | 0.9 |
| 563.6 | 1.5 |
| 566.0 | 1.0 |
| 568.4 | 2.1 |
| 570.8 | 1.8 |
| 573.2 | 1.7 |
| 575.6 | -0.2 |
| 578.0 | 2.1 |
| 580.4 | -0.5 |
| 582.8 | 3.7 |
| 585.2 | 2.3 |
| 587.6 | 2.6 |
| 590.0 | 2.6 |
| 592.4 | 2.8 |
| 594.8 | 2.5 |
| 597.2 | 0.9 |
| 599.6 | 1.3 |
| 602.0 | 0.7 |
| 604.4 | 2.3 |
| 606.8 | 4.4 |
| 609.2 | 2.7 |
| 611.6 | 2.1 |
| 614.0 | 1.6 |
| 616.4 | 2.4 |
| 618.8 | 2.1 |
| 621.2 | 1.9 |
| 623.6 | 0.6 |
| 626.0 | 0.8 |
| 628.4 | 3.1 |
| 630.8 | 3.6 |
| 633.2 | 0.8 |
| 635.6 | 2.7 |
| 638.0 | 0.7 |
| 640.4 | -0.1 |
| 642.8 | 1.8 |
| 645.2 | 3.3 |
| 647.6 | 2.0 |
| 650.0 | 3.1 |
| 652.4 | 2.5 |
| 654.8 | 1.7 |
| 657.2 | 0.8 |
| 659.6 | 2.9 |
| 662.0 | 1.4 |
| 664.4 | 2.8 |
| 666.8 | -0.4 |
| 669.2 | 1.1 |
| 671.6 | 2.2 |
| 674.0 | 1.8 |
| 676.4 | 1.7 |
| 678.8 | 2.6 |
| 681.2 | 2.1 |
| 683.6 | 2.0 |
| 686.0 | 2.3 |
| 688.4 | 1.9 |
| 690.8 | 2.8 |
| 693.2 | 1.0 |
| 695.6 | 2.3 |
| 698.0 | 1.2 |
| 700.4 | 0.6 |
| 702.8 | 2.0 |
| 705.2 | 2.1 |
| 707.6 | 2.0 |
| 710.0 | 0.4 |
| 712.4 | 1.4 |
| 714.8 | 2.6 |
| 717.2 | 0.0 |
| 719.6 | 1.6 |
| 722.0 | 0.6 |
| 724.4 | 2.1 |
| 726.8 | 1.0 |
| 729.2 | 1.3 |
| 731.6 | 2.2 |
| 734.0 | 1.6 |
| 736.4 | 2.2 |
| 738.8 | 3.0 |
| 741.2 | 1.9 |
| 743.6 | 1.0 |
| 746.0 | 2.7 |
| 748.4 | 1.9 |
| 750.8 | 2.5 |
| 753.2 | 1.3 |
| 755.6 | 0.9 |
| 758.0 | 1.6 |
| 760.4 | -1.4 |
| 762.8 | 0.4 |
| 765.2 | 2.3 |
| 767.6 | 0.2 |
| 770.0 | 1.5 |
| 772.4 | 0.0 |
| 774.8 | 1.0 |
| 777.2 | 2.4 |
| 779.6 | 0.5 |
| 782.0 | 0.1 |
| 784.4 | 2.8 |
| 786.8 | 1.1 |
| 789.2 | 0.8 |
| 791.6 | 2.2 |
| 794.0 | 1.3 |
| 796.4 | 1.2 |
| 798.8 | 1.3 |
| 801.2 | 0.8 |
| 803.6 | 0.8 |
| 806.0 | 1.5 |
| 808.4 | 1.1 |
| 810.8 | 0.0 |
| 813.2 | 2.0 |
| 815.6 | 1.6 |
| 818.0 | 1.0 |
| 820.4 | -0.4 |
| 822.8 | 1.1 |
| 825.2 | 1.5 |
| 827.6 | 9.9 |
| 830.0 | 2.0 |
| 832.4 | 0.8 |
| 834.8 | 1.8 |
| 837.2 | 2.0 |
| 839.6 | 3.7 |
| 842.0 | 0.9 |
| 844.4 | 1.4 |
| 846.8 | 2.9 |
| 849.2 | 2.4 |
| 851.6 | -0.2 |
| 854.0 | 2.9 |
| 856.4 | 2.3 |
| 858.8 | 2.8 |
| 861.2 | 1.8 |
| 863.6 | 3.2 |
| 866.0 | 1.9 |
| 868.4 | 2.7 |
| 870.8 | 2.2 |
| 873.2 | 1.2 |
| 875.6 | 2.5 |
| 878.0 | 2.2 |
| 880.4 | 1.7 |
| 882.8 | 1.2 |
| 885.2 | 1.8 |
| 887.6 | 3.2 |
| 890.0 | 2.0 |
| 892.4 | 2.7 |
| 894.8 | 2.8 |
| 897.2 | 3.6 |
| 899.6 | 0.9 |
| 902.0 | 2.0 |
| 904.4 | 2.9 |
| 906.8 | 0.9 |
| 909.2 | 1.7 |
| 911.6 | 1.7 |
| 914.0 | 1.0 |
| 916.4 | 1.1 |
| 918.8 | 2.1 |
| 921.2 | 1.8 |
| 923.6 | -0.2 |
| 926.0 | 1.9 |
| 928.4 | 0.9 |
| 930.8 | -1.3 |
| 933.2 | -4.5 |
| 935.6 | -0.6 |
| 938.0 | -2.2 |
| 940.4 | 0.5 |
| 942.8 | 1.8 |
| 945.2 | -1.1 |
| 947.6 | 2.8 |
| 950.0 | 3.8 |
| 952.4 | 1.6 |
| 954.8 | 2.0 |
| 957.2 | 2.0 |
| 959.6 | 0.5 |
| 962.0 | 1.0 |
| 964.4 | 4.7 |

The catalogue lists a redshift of 1.22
